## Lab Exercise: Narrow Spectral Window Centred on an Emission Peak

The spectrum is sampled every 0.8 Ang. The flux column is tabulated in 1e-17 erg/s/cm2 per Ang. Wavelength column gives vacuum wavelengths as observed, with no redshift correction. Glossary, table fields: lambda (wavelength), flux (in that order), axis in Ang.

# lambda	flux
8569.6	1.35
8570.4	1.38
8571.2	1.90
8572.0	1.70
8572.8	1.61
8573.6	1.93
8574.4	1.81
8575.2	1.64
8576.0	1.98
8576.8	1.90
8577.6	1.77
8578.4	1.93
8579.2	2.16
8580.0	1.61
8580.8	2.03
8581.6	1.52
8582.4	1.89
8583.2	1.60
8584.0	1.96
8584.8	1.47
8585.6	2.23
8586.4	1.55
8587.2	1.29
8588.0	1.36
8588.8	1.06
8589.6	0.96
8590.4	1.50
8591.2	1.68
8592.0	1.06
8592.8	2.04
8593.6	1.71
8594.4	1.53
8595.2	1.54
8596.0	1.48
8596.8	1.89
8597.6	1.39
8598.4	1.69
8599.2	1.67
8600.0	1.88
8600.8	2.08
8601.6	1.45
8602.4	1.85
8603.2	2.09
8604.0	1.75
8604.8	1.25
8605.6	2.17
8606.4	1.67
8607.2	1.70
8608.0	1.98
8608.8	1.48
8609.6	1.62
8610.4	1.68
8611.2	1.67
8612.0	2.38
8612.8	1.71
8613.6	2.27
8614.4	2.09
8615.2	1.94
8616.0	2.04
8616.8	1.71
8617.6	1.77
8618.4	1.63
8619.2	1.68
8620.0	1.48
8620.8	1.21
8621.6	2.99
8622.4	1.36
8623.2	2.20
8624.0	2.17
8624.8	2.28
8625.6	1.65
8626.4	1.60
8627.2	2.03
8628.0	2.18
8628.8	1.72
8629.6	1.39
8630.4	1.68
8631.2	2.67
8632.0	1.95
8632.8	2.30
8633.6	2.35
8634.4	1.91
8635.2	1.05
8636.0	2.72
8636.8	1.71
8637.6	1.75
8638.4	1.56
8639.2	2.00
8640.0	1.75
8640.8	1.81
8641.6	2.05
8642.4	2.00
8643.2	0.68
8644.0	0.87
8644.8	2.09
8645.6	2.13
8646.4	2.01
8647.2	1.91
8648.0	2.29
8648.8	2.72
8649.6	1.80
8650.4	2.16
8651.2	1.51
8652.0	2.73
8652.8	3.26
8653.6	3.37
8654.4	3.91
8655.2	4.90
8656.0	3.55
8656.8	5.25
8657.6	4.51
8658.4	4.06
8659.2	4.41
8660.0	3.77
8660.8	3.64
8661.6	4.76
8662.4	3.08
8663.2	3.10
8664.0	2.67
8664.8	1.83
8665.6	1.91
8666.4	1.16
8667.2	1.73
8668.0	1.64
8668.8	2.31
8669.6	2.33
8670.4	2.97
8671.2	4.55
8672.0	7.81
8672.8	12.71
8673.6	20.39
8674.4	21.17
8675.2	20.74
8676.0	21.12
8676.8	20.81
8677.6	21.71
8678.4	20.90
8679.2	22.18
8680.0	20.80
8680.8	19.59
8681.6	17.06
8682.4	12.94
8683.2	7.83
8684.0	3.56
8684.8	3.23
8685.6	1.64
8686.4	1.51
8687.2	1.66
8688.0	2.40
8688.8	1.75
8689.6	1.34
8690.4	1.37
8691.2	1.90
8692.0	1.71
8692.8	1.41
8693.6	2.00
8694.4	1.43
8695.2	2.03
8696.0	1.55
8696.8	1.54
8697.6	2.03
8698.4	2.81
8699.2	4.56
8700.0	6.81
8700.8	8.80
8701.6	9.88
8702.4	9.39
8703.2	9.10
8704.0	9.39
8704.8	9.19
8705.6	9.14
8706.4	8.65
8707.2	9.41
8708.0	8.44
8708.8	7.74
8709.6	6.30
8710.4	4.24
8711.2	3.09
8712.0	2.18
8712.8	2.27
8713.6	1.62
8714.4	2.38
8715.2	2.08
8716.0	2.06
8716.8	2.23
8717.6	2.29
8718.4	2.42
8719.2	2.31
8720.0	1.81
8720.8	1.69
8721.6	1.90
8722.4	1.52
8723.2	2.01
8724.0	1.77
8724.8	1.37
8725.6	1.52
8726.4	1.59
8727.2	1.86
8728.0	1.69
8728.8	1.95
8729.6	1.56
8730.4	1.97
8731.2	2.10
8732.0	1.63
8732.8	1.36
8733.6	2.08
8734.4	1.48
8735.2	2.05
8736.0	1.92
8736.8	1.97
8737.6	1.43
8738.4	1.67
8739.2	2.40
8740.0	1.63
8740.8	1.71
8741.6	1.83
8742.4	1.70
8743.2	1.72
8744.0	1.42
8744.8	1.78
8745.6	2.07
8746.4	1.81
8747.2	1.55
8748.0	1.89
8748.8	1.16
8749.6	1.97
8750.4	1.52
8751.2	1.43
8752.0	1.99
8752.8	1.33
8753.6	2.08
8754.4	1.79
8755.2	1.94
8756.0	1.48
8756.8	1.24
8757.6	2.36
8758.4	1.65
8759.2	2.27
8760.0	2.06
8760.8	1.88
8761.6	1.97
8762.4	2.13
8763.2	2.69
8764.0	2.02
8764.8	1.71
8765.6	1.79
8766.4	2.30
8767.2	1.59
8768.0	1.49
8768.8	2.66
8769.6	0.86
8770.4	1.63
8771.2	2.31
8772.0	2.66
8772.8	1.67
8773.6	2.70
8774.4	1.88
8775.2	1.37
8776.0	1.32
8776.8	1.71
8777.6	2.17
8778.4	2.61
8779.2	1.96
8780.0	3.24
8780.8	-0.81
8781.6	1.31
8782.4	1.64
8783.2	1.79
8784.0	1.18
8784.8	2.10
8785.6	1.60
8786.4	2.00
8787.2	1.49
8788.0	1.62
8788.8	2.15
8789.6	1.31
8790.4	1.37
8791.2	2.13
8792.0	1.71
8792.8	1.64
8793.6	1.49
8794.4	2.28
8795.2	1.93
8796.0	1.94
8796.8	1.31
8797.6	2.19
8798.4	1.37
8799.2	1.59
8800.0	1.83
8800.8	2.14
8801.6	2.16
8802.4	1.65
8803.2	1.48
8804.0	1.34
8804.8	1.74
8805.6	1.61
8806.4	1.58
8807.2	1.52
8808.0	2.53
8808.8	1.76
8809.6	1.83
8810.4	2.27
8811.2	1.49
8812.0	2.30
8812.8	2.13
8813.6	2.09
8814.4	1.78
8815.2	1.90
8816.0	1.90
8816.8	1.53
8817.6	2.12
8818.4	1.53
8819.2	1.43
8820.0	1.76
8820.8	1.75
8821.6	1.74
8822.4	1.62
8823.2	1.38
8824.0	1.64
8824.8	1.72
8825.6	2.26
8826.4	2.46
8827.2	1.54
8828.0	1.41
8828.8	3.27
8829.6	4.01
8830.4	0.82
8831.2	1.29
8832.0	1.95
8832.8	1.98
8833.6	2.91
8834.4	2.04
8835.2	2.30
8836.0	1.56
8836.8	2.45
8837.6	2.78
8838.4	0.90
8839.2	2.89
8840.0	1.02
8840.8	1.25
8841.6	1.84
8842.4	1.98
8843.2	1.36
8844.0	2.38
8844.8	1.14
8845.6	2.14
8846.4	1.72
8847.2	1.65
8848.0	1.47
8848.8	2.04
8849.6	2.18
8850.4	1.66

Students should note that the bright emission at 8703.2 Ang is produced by [N II]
